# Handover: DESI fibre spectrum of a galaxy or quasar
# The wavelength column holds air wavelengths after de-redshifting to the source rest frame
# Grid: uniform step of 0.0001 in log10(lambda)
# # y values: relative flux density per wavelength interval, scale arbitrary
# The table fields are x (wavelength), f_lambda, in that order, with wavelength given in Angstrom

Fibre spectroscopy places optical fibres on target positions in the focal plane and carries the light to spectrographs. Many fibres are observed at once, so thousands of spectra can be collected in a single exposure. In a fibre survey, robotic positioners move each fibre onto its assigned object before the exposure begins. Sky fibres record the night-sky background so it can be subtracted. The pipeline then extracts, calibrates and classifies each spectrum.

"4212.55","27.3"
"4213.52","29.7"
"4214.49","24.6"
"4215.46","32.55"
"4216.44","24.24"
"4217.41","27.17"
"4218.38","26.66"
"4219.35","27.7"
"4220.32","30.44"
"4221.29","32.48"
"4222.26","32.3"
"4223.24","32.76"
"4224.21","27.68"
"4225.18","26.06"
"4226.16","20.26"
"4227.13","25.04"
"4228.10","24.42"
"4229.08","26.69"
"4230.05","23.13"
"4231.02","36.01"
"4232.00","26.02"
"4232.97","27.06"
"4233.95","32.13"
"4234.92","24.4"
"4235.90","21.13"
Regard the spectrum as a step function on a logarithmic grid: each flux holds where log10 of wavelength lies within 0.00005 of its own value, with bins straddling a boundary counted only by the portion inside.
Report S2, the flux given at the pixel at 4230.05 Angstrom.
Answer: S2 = 23.13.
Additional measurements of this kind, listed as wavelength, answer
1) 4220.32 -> 30.44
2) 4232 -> 26.02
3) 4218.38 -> 26.66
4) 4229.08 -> 26.69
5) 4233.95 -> 32.13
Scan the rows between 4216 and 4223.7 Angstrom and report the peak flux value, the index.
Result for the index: 32.76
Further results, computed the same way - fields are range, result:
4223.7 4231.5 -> 36.01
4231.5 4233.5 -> 27.06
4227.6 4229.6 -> 26.69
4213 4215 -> 29.7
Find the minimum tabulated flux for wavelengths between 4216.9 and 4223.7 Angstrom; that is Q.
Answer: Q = 26.66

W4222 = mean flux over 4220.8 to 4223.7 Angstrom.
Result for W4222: 32.5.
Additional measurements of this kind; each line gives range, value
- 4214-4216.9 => 27.1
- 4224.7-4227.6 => 23.7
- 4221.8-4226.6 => 27.8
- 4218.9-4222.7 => 30.8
